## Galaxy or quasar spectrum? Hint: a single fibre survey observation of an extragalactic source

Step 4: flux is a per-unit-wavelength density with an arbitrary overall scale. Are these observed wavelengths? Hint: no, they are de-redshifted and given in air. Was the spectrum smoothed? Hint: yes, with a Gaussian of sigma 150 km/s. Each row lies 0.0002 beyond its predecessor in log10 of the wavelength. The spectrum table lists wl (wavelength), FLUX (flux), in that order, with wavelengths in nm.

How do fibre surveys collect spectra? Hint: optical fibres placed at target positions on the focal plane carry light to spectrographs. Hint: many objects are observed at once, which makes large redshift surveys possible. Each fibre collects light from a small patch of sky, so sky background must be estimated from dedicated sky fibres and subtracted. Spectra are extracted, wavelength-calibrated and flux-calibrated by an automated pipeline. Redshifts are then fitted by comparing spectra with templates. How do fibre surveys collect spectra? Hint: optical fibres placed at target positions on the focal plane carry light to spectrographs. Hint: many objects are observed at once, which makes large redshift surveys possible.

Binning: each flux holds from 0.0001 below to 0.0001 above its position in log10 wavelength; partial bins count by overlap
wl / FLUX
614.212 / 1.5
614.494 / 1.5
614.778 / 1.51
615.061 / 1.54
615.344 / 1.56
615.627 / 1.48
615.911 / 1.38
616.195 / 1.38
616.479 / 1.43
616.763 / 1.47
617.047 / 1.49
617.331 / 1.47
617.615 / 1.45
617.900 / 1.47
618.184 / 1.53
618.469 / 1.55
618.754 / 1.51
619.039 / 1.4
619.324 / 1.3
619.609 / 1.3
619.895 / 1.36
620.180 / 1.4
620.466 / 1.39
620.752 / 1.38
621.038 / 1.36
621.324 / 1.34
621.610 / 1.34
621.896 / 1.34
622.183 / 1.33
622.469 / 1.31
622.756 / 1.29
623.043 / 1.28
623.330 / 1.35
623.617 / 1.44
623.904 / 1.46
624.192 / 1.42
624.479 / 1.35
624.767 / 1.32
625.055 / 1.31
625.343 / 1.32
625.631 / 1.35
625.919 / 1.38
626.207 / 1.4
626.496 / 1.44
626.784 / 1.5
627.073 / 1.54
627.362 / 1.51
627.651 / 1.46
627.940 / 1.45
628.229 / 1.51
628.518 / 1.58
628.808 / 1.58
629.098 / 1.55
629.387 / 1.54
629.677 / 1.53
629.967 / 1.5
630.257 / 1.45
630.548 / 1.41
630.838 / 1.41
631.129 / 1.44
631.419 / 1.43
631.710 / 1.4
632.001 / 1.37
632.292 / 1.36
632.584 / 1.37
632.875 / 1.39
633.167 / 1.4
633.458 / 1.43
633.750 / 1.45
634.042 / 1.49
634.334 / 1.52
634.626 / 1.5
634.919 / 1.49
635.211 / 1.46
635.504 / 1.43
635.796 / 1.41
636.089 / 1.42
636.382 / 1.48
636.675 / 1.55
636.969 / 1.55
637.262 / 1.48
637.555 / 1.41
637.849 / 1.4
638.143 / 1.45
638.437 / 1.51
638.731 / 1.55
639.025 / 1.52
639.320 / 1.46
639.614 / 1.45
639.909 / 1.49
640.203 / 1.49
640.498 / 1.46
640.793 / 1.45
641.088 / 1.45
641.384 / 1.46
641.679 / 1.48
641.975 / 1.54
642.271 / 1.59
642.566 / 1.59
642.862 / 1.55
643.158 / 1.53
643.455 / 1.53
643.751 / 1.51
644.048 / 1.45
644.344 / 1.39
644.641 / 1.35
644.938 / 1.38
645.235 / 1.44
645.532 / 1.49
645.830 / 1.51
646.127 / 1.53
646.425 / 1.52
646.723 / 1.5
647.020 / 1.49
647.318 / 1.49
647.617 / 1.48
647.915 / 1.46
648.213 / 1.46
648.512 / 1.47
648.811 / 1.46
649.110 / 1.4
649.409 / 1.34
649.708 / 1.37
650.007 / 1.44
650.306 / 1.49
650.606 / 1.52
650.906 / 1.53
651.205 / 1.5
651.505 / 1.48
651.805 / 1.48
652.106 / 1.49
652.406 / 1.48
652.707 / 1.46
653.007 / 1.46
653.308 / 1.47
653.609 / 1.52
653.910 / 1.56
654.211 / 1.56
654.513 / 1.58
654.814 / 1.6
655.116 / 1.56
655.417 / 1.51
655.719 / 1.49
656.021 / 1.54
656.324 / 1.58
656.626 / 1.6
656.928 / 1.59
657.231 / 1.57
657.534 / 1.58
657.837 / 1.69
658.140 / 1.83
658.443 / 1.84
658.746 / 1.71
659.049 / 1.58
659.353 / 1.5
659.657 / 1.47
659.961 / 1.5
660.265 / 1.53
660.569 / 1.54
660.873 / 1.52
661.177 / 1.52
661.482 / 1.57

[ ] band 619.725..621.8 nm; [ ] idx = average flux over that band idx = 1.37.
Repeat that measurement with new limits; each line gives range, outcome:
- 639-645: 1.48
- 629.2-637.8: 1.45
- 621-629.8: 1.42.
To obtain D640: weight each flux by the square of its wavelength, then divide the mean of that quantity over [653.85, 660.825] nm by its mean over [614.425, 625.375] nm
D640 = 1.3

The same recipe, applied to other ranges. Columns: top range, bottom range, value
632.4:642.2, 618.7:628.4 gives 1.11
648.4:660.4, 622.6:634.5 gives 1.16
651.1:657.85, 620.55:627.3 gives 1.23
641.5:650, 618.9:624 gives 1.18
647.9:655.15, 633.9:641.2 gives 1.05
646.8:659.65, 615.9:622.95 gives 1.22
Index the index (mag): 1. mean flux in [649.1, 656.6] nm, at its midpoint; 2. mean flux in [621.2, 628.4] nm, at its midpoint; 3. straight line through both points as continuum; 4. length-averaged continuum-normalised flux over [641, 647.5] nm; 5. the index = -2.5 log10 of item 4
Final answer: -0.017 mag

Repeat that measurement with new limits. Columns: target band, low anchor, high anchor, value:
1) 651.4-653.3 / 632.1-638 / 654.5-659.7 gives 0.07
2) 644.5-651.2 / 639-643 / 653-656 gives 0.04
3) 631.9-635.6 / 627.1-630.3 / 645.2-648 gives 0.06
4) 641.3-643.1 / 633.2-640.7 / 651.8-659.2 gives -0.03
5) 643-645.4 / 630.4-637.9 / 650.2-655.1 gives 0.02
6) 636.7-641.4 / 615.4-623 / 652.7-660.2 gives 0.01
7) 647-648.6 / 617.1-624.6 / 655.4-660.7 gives 0.05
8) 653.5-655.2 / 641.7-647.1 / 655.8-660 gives 0.01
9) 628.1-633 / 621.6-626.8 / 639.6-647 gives -0.04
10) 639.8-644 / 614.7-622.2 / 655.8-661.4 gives 0.01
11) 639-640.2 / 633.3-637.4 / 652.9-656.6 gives 0.01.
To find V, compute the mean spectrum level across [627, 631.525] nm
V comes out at 1.49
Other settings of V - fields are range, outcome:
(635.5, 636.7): 1.45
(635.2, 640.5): 1.47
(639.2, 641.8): 1.47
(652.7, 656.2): 1.53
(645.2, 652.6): 1.47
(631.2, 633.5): 1.39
